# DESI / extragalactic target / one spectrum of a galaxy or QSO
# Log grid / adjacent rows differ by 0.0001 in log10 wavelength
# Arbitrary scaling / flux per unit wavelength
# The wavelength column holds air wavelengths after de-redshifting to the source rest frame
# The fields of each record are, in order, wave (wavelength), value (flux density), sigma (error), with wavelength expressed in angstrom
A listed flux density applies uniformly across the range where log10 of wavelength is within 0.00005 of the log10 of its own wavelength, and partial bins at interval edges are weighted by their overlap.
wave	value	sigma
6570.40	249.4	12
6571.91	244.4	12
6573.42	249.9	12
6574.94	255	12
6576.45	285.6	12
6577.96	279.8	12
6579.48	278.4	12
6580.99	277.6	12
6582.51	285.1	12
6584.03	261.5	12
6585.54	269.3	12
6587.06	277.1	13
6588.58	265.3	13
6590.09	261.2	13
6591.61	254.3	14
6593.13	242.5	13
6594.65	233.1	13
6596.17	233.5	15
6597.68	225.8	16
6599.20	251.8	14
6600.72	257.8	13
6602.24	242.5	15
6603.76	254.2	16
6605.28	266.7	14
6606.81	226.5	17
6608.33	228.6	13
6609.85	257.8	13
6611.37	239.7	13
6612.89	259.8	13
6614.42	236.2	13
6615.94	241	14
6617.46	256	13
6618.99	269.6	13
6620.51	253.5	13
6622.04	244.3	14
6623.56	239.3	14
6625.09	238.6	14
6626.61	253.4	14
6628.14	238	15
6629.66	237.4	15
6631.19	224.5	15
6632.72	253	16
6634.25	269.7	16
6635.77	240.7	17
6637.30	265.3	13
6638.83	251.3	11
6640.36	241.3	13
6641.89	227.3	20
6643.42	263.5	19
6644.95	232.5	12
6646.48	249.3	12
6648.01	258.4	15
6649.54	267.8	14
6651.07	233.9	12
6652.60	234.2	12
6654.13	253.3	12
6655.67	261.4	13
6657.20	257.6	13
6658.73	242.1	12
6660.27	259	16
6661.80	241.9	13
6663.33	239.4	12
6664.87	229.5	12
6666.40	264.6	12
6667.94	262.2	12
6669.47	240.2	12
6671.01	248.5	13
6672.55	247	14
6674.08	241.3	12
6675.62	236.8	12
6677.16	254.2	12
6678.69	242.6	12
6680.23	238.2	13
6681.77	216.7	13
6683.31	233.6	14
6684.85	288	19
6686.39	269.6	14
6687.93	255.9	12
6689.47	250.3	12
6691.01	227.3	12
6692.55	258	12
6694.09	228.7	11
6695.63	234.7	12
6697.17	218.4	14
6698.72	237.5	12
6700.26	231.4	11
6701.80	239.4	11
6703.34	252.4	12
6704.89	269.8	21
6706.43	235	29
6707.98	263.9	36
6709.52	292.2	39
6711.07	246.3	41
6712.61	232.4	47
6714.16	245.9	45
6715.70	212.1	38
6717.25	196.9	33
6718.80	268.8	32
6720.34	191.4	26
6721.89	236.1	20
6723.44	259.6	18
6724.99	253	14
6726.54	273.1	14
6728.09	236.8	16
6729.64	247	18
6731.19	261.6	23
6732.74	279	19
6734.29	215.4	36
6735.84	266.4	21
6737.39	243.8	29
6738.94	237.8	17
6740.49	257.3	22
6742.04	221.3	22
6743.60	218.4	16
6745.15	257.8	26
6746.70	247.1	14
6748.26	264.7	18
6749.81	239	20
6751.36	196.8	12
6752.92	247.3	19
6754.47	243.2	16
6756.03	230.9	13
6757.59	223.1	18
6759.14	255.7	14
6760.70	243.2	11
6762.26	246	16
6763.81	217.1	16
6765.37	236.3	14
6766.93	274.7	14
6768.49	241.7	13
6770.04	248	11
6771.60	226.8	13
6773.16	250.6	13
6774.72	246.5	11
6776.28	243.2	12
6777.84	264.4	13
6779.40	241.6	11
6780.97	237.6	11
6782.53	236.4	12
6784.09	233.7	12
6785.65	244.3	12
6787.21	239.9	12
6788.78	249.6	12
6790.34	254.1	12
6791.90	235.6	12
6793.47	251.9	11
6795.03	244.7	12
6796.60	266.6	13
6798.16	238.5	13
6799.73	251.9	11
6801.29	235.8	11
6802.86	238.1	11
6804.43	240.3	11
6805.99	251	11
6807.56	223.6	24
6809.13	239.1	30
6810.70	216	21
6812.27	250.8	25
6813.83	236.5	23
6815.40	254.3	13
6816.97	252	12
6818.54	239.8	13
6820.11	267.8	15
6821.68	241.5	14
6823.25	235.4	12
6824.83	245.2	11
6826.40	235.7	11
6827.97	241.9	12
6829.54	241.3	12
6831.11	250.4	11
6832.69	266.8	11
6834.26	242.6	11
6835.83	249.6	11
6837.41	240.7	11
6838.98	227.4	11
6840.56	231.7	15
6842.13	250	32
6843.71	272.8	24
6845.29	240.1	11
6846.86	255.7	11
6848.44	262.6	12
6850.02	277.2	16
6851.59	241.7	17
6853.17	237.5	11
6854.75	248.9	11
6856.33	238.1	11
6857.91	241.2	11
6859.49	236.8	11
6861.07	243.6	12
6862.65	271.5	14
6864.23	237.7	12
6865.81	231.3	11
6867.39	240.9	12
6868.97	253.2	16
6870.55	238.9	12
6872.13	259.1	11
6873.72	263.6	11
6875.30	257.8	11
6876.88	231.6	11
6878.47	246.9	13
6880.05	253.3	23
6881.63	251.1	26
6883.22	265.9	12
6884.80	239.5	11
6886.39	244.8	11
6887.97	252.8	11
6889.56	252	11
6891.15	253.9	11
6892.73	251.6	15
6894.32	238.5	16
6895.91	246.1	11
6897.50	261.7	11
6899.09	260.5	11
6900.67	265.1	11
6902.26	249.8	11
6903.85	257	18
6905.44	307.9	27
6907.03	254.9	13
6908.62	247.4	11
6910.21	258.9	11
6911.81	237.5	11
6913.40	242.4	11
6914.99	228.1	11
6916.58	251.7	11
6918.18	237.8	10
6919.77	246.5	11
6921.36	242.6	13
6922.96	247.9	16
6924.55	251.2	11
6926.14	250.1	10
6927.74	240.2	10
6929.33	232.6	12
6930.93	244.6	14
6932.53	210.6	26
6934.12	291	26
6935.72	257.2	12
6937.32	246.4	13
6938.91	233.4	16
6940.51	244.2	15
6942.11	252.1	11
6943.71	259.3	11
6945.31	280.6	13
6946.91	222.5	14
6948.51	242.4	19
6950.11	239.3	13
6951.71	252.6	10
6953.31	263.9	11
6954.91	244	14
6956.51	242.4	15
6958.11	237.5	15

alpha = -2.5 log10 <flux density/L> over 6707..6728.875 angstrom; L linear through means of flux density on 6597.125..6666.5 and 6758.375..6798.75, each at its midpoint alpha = 0.01 mag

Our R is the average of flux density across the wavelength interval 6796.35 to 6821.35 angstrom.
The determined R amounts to 243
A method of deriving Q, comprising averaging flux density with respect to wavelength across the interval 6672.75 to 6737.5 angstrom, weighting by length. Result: 245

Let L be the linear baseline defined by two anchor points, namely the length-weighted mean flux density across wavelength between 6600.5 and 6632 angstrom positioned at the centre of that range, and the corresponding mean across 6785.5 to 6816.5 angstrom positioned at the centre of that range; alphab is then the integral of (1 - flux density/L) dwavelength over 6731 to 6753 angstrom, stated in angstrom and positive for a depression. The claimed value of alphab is 0.1 angstrom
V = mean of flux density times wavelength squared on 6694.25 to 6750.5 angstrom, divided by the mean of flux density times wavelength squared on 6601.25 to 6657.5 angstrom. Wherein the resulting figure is 1.0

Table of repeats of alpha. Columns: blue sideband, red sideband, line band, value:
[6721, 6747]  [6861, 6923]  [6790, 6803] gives 0.01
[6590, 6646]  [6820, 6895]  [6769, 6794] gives 0.01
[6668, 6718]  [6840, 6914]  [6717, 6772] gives 0.02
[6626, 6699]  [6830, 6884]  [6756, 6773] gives 0.03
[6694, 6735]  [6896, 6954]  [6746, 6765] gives 0.03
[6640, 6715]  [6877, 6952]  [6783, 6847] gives 0.02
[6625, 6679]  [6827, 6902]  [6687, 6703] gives 0.04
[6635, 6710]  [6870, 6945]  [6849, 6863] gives 0.01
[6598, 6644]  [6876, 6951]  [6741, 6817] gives 0.03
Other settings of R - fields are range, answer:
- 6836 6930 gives 249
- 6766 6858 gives 245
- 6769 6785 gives 243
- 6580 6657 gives 250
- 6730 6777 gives 243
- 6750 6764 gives 235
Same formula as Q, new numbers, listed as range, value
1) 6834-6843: 240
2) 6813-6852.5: 248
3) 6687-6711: 246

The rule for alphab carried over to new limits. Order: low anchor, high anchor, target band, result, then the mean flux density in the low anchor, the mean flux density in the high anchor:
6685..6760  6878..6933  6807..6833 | 0.37 angstrom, 244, 249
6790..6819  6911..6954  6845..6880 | -0.54 angstrom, 243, 246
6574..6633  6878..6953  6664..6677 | 0.28 angstrom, 253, 250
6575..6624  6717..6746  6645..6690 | 0.14 angstrom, 255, 244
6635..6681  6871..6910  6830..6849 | 0.31 angstrom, 248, 255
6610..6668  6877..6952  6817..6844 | 0.39 angstrom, 248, 250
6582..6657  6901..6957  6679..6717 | 0.79 angstrom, 249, 249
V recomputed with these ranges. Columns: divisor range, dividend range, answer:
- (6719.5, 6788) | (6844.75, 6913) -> 1.07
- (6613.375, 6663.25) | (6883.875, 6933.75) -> 1.09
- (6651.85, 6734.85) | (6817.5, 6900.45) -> 1.06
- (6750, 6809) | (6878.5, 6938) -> 1.08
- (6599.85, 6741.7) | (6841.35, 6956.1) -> 1.08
